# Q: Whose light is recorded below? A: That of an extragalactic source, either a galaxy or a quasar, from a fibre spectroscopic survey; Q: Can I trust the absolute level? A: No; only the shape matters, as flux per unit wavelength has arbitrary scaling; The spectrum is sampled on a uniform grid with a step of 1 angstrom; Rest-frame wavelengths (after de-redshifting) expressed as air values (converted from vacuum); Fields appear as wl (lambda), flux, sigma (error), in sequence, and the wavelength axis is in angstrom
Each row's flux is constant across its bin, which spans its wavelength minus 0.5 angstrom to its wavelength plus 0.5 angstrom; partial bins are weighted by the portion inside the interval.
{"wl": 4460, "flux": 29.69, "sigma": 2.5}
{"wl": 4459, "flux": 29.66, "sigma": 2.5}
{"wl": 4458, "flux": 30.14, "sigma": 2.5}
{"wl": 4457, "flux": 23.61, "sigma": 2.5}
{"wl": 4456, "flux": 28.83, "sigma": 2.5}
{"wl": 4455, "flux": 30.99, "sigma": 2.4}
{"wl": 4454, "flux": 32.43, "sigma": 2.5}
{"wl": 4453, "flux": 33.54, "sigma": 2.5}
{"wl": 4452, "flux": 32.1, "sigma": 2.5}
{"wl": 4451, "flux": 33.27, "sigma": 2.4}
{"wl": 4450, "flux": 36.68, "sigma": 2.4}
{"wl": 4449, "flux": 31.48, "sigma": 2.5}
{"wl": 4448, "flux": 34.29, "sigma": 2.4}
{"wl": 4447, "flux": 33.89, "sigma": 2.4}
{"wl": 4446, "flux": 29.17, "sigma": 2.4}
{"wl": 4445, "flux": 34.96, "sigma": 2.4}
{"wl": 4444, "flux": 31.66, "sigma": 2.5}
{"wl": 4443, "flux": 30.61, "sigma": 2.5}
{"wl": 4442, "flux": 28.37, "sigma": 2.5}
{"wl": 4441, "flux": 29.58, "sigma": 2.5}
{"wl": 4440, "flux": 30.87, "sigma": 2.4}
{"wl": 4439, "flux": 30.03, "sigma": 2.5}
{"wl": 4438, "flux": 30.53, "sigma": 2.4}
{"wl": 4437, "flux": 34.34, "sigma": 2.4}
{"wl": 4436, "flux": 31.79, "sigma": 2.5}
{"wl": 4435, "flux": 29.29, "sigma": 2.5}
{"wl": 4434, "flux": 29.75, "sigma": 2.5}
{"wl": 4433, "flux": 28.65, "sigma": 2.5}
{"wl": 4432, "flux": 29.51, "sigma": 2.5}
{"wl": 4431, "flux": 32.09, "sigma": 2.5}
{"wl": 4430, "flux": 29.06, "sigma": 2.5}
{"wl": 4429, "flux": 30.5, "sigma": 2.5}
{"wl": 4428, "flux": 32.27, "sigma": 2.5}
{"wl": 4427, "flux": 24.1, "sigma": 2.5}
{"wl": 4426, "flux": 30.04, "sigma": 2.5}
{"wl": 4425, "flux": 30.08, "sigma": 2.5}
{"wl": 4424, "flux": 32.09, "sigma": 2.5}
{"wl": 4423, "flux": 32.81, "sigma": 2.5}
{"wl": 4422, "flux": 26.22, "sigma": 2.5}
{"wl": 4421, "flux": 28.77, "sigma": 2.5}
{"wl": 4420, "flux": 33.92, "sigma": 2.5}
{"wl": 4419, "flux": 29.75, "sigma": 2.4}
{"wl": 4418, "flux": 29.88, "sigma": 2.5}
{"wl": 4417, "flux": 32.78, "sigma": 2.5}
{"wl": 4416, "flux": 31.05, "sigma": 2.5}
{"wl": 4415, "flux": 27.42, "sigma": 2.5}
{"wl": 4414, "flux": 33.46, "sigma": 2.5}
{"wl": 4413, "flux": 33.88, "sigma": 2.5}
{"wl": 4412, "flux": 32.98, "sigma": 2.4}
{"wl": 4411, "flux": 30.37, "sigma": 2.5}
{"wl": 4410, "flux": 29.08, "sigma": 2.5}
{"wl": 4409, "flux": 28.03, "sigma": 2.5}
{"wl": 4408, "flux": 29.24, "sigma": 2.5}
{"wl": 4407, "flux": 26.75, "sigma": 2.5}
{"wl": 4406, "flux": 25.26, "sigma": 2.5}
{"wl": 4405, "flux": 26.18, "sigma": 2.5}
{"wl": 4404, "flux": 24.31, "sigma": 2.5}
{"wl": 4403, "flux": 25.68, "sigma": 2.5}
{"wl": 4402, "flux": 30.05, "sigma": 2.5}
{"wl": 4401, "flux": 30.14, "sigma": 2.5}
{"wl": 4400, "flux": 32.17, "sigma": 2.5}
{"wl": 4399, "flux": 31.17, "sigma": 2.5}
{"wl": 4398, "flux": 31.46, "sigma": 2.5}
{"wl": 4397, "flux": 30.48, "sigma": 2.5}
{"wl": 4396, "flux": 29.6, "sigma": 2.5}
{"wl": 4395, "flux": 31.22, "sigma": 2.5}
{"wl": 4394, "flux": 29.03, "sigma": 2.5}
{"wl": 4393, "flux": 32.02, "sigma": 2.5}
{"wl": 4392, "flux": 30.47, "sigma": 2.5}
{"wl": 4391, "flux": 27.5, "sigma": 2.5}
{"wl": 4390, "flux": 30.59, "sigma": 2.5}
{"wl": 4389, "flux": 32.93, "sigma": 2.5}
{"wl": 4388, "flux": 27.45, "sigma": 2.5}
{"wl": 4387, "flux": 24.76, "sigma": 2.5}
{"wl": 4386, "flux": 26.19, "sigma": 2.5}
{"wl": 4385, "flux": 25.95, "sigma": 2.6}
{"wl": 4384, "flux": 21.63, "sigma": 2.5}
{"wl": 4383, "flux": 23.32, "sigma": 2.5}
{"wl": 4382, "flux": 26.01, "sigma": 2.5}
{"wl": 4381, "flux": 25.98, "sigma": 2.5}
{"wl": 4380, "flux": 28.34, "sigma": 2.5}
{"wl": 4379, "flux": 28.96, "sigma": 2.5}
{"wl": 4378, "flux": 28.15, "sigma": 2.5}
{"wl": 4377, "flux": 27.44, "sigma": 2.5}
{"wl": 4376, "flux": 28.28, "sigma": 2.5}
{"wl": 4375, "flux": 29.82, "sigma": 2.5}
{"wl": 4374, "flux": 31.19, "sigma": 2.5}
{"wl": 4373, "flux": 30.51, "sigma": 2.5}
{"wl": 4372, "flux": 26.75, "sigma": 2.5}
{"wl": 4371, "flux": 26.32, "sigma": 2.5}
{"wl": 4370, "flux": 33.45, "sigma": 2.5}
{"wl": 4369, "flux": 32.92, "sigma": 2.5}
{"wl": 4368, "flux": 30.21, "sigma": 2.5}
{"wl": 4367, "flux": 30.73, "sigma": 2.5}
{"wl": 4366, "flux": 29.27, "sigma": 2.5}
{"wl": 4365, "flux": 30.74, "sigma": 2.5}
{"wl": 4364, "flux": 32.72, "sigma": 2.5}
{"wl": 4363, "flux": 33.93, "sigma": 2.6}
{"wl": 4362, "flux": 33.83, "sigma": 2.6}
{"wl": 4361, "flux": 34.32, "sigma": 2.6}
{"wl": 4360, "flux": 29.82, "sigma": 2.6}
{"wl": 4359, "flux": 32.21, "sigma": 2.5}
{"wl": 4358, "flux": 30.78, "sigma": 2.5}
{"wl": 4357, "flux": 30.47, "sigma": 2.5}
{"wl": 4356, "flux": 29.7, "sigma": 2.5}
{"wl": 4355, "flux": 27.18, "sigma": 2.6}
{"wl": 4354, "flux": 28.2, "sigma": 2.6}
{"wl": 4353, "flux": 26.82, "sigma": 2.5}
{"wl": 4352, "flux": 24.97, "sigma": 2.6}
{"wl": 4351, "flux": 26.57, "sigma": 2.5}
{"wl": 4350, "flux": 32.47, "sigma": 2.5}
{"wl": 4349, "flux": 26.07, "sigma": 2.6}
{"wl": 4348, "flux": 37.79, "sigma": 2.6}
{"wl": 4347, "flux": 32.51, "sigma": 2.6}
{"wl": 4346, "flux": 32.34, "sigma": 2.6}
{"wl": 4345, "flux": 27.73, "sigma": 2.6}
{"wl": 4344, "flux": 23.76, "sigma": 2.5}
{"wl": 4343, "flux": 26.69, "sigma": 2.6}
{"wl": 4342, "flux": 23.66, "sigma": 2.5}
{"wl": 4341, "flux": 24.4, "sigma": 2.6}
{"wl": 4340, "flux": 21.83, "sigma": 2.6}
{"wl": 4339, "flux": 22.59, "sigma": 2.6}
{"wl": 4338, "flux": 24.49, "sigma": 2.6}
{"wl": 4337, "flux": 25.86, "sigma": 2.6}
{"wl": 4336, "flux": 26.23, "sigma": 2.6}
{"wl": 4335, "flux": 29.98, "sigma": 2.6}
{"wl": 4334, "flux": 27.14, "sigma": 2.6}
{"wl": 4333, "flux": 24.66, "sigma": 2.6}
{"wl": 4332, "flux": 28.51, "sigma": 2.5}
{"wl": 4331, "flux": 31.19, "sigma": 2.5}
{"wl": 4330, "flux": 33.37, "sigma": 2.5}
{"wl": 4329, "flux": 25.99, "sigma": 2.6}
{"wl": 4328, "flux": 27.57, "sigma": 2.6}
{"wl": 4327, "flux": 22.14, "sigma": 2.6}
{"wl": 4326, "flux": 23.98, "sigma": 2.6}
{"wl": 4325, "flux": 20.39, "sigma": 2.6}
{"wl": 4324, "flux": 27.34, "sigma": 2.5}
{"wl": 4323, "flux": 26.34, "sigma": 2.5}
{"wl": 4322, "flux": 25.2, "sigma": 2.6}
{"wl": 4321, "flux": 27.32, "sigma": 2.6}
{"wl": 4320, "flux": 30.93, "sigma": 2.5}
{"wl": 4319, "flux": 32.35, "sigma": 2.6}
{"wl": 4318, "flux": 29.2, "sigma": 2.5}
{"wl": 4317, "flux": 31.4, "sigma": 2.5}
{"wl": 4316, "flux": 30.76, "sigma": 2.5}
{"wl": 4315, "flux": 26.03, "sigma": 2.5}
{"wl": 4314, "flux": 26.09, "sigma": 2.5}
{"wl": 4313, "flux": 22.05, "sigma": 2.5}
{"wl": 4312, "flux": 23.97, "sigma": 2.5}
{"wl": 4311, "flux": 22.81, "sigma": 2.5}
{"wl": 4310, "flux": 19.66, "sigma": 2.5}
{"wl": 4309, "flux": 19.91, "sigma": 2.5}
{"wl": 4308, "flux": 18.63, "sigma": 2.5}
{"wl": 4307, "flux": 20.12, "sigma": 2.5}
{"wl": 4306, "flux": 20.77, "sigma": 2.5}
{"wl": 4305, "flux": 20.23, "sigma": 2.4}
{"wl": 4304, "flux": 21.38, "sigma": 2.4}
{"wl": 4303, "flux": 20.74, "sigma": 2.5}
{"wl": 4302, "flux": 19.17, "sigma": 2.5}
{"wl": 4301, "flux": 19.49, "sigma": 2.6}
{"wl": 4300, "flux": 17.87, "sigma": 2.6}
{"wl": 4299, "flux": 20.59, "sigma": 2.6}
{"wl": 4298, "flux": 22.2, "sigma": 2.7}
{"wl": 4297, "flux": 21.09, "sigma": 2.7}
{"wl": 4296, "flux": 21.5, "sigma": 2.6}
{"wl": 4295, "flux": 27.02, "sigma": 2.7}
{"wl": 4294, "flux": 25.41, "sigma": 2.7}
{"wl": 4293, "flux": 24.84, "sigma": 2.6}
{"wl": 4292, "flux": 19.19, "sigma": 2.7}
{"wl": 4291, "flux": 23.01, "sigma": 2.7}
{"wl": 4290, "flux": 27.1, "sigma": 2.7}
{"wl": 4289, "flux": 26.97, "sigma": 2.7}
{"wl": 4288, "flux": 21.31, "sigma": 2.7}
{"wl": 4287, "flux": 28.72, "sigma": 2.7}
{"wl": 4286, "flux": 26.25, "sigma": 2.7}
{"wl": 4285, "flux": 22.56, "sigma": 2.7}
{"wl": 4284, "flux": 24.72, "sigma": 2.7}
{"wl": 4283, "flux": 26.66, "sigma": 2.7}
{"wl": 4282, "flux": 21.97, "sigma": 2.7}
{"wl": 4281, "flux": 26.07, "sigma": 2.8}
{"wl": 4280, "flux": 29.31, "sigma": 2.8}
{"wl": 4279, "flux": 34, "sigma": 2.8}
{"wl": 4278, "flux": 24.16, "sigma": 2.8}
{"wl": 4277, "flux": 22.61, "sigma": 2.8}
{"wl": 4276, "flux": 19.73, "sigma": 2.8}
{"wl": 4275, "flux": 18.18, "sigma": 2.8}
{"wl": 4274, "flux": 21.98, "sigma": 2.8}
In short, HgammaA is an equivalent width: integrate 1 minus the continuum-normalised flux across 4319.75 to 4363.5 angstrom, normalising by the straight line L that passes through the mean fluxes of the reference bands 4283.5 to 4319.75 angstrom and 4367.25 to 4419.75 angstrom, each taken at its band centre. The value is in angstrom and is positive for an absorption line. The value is -3.3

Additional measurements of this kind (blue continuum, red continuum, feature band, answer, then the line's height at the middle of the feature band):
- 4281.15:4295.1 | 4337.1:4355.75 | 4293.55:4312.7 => 3.12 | 25.3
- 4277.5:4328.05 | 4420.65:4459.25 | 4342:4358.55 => -1.47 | 26.5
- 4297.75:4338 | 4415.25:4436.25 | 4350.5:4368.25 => -2.18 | 26.8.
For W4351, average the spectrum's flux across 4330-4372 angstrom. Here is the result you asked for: 28.9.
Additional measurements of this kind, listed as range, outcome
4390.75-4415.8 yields 29.6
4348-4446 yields 29.6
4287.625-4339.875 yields 24.5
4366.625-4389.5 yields 28.1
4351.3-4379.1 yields 30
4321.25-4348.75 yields 26.8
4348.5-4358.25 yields 28.3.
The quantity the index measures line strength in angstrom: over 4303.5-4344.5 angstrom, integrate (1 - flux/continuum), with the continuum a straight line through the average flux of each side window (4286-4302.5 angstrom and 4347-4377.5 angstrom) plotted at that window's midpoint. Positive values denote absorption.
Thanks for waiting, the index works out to 1.3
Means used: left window 22.9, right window 30.2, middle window 25.3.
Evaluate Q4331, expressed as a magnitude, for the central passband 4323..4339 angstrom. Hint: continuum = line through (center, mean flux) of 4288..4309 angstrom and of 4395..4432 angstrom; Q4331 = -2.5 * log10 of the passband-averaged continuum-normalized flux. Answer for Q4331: -0.10 mag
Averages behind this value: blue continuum 21.8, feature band 26.5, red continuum 29.8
